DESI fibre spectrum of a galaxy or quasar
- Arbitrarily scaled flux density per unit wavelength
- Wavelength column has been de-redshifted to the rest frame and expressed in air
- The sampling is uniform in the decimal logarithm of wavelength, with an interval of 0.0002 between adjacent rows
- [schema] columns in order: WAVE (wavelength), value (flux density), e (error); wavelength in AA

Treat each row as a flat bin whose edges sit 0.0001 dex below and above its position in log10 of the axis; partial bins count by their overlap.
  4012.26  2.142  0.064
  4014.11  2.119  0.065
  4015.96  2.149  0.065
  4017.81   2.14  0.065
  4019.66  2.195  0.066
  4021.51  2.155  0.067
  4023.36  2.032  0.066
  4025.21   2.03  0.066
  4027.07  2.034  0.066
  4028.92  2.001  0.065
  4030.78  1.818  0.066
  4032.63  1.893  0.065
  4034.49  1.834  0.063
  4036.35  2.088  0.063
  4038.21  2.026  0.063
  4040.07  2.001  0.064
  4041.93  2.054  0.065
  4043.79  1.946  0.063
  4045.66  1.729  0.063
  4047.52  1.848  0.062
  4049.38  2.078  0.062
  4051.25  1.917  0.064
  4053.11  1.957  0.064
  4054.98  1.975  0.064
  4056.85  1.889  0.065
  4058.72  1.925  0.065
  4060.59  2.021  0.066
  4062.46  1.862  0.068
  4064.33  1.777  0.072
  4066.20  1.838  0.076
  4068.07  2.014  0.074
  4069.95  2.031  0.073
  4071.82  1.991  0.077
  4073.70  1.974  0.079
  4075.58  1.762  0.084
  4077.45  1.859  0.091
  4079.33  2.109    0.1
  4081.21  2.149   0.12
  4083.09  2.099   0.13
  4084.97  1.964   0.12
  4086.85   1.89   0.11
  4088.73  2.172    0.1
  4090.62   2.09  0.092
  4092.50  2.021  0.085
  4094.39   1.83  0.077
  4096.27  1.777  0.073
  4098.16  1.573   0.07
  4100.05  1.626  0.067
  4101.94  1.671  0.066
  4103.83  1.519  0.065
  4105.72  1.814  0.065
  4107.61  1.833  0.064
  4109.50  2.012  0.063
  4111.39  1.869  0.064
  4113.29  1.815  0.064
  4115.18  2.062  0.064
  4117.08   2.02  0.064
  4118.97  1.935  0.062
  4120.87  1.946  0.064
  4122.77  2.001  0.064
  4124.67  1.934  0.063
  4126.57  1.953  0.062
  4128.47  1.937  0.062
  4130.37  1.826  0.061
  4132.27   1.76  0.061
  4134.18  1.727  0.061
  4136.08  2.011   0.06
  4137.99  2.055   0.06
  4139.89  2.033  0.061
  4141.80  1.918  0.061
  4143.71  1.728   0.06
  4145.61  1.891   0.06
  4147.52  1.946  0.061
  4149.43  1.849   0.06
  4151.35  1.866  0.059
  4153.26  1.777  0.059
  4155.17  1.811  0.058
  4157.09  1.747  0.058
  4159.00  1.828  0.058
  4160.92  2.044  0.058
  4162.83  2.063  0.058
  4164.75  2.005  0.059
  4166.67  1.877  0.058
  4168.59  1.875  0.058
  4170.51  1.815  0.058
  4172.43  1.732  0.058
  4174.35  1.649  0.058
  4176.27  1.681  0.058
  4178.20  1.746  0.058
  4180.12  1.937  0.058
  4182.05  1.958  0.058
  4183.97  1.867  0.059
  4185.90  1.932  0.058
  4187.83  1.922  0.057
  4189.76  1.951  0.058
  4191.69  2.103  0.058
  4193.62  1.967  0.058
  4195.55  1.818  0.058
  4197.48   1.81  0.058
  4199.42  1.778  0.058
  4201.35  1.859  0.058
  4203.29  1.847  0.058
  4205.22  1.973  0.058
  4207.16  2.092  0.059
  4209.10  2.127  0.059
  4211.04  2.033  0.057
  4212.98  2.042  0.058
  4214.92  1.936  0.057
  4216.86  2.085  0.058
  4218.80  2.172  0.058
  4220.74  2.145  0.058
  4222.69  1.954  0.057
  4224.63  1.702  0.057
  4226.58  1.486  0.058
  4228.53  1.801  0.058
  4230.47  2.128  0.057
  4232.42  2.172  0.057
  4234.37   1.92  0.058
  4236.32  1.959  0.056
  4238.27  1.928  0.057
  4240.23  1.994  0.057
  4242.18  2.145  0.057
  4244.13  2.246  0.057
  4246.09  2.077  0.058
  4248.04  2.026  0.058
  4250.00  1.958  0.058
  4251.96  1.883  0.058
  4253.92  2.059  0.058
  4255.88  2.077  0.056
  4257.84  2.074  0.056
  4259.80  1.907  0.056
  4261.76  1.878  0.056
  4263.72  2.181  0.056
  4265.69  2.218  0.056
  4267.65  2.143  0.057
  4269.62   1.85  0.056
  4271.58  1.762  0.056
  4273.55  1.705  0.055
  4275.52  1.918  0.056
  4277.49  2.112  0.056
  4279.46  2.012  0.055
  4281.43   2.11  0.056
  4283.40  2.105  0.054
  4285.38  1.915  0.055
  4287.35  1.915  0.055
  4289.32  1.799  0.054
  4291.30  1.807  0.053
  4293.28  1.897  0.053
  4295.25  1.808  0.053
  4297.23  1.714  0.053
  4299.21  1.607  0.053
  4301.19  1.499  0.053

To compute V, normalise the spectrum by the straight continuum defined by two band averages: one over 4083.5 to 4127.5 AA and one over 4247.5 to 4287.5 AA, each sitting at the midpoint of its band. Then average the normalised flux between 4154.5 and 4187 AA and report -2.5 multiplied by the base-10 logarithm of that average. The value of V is 0.04 mag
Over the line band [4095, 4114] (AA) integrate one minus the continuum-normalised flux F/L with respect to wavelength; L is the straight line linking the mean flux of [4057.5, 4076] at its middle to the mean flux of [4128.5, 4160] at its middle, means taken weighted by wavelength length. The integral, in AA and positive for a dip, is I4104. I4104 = 1.4 AA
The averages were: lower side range 1.92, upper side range 1.86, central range 1.75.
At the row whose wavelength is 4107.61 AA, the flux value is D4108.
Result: 1.833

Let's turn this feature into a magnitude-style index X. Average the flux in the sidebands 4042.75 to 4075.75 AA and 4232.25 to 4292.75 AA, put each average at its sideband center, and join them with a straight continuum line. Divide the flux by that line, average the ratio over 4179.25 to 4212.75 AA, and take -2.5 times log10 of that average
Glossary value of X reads 0.02 mag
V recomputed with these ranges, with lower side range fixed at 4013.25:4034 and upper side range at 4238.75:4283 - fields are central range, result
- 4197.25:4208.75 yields 0.062 mag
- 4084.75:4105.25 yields 0.120 mag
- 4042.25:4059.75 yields 0.066 mag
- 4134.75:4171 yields 0.071 mag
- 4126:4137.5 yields 0.089 mag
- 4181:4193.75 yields 0.038 mag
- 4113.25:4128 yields 0.037 mag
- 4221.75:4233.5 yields 0.081 mag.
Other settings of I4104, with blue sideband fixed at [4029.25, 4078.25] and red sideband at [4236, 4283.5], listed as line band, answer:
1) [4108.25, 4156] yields 1.29 AA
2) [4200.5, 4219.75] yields -0.25 AA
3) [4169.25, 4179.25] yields 1.25 AA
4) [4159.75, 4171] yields 0.14 AA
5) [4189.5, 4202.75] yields 0.62 AA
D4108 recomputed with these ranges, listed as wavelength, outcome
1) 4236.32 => 1.959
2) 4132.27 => 1.76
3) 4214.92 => 1.936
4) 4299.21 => 1.607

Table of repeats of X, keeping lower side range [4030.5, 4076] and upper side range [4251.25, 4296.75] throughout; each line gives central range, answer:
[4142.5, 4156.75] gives 0.06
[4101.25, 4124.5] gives 0.03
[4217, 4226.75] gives 0.01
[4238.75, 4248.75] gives -0.07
